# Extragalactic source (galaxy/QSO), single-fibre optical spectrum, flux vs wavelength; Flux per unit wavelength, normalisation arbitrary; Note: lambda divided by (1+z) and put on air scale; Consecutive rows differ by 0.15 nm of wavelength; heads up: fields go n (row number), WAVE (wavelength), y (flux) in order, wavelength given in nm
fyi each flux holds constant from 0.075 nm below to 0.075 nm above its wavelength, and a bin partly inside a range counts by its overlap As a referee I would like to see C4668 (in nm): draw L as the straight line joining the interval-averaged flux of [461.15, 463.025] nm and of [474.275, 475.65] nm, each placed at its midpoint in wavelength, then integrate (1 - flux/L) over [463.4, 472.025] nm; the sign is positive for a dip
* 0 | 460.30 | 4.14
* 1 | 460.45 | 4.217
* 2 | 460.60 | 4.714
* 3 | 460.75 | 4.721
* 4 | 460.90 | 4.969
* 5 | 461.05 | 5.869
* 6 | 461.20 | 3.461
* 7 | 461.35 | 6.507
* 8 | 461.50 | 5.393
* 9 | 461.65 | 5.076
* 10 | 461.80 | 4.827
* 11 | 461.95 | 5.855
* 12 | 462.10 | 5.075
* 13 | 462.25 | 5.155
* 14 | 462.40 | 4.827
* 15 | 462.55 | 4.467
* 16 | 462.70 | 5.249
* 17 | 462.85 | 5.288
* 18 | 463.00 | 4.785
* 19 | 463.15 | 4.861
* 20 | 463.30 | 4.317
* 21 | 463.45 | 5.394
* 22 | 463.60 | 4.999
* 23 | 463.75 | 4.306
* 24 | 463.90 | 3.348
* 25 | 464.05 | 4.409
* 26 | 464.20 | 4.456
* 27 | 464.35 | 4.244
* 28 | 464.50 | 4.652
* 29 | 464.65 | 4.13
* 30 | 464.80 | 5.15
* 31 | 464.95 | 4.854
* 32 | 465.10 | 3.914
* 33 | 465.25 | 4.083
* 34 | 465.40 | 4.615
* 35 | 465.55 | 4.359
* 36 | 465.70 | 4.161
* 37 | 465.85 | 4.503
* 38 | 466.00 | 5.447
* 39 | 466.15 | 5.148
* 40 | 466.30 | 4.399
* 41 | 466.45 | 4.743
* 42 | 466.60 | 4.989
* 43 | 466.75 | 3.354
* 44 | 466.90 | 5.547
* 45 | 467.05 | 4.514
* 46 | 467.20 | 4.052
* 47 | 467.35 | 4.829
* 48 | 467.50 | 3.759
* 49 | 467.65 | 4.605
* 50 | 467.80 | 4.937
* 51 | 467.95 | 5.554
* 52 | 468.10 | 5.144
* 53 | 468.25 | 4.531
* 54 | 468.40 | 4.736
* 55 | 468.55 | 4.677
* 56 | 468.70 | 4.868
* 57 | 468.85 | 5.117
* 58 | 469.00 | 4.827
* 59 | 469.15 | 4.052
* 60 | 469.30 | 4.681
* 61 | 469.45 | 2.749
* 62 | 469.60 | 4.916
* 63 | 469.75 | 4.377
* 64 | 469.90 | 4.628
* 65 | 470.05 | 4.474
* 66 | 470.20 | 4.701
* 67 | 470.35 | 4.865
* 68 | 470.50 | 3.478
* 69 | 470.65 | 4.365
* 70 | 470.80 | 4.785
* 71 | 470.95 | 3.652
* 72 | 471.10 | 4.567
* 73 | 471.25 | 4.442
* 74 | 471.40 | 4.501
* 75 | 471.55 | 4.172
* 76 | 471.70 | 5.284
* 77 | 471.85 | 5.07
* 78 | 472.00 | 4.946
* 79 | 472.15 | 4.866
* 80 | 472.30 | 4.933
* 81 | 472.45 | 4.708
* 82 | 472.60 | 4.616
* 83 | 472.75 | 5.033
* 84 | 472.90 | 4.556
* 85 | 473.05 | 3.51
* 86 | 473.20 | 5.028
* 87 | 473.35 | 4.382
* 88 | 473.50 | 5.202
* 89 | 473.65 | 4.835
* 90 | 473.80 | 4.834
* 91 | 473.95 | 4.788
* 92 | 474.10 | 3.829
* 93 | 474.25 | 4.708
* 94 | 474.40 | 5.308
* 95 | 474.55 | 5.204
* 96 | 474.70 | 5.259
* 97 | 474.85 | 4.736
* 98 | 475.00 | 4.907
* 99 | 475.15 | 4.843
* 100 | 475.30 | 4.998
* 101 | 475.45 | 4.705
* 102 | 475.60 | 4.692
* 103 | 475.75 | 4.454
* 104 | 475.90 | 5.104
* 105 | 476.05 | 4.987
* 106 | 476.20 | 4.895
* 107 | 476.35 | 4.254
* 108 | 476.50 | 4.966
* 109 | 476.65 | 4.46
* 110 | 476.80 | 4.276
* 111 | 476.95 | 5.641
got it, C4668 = 0.84 nm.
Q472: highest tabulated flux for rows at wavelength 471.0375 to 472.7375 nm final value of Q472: 5.284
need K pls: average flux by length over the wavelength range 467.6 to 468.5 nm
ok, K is 4.92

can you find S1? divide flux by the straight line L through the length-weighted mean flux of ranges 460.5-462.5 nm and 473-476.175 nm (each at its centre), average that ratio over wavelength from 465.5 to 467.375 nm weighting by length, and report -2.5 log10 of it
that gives 0.08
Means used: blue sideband 5.09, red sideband 4.79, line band 4.62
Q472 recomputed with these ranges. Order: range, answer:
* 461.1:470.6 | 6.507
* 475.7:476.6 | 5.104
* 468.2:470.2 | 5.117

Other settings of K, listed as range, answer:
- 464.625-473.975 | 4.6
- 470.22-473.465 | 4.57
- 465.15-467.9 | 4.56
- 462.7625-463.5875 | 4.94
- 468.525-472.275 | 4.53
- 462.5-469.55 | 4.59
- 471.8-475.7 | 4.78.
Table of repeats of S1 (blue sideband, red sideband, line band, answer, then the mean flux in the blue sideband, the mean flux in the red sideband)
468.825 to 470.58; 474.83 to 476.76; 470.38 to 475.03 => -0.02 mag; 4.39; 4.76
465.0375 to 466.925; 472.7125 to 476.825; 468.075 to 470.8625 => 0.03 mag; 4.54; 4.74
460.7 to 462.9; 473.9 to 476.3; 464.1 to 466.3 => 0.11 mag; 5.12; 4.83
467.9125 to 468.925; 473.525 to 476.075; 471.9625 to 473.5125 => 0.04 mag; 4.92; 4.84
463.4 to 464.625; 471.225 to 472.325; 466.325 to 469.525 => 0.01 mag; 4.44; 4.78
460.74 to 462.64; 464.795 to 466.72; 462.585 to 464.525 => 0.05 mag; 5.11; 4.59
